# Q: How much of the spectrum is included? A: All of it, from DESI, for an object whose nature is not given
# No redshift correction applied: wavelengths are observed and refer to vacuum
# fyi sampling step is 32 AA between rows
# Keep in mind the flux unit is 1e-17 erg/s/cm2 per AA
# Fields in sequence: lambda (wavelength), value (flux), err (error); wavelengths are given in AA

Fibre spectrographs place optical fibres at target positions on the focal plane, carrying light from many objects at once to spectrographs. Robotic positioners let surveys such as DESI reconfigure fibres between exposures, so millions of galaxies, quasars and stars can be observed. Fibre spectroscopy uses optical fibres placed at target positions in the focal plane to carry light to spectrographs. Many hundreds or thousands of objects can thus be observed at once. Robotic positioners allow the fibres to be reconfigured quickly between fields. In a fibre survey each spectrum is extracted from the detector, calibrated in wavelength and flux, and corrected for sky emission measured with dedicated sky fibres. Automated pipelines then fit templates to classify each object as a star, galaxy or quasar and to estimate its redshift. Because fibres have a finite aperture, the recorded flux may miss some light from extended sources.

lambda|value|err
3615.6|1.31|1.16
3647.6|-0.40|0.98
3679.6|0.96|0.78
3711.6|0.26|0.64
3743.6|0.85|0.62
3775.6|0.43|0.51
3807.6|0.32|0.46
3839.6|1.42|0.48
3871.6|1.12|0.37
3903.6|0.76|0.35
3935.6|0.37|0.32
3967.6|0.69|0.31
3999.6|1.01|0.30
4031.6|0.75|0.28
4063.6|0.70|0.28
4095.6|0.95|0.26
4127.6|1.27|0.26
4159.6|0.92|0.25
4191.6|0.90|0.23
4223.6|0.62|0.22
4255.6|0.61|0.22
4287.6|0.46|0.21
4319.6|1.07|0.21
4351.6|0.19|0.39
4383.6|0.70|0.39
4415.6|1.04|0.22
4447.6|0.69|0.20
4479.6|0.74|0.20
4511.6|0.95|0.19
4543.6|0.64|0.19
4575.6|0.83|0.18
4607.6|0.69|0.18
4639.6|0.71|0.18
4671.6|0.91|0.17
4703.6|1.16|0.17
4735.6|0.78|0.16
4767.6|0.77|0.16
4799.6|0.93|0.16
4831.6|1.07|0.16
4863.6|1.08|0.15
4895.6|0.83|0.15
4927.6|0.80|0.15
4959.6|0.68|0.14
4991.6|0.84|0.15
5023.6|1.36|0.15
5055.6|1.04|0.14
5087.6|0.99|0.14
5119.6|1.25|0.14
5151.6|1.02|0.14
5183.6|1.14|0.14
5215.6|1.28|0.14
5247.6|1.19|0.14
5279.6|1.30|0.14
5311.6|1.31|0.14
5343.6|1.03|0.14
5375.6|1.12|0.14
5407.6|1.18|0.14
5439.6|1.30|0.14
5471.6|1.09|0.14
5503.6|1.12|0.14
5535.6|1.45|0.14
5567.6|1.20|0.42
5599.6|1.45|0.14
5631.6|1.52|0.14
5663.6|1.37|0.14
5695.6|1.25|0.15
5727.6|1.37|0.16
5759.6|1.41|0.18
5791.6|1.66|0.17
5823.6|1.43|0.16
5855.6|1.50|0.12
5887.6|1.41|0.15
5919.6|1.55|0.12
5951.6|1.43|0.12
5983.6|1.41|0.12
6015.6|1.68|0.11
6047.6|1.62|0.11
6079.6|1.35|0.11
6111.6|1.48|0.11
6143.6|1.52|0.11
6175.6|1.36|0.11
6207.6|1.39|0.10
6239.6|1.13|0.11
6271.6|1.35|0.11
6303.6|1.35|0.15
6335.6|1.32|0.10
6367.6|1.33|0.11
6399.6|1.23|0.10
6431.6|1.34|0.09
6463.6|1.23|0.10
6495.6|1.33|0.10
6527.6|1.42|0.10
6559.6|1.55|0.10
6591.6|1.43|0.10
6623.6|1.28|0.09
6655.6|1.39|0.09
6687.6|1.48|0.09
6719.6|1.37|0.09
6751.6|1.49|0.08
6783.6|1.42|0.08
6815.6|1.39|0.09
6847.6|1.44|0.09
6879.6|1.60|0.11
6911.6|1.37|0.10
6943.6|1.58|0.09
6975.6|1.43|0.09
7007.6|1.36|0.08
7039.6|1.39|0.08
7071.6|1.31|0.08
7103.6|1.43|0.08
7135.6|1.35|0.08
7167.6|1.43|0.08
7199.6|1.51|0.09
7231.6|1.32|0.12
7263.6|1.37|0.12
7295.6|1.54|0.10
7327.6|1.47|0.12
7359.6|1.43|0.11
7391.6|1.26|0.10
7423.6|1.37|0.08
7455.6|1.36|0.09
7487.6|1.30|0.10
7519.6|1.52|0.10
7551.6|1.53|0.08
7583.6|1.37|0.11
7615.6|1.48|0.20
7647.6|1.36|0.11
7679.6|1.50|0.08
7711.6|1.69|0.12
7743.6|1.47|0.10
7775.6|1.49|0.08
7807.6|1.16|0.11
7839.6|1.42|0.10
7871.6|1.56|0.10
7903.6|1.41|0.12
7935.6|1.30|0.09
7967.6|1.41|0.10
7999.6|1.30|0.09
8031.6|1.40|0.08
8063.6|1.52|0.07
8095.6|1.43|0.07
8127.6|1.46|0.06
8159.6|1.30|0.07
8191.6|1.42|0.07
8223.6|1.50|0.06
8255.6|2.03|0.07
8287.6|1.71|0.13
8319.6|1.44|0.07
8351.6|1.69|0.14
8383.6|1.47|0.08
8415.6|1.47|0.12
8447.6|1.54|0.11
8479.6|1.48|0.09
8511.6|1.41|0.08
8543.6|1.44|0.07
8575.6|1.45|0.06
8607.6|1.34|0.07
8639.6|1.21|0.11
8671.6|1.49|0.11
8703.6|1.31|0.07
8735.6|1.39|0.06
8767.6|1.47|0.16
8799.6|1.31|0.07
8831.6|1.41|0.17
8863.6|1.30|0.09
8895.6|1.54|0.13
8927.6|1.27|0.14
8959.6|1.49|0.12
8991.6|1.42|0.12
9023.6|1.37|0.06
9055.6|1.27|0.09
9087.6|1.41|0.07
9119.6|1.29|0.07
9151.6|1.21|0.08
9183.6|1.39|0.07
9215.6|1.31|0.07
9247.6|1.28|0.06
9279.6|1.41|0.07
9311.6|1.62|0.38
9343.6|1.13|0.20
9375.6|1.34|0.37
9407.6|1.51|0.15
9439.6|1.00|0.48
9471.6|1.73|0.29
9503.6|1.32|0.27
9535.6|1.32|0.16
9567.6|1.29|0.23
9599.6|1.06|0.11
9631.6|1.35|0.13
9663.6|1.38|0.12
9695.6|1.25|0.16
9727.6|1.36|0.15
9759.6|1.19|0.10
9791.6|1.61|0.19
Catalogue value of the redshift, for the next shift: 0.26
